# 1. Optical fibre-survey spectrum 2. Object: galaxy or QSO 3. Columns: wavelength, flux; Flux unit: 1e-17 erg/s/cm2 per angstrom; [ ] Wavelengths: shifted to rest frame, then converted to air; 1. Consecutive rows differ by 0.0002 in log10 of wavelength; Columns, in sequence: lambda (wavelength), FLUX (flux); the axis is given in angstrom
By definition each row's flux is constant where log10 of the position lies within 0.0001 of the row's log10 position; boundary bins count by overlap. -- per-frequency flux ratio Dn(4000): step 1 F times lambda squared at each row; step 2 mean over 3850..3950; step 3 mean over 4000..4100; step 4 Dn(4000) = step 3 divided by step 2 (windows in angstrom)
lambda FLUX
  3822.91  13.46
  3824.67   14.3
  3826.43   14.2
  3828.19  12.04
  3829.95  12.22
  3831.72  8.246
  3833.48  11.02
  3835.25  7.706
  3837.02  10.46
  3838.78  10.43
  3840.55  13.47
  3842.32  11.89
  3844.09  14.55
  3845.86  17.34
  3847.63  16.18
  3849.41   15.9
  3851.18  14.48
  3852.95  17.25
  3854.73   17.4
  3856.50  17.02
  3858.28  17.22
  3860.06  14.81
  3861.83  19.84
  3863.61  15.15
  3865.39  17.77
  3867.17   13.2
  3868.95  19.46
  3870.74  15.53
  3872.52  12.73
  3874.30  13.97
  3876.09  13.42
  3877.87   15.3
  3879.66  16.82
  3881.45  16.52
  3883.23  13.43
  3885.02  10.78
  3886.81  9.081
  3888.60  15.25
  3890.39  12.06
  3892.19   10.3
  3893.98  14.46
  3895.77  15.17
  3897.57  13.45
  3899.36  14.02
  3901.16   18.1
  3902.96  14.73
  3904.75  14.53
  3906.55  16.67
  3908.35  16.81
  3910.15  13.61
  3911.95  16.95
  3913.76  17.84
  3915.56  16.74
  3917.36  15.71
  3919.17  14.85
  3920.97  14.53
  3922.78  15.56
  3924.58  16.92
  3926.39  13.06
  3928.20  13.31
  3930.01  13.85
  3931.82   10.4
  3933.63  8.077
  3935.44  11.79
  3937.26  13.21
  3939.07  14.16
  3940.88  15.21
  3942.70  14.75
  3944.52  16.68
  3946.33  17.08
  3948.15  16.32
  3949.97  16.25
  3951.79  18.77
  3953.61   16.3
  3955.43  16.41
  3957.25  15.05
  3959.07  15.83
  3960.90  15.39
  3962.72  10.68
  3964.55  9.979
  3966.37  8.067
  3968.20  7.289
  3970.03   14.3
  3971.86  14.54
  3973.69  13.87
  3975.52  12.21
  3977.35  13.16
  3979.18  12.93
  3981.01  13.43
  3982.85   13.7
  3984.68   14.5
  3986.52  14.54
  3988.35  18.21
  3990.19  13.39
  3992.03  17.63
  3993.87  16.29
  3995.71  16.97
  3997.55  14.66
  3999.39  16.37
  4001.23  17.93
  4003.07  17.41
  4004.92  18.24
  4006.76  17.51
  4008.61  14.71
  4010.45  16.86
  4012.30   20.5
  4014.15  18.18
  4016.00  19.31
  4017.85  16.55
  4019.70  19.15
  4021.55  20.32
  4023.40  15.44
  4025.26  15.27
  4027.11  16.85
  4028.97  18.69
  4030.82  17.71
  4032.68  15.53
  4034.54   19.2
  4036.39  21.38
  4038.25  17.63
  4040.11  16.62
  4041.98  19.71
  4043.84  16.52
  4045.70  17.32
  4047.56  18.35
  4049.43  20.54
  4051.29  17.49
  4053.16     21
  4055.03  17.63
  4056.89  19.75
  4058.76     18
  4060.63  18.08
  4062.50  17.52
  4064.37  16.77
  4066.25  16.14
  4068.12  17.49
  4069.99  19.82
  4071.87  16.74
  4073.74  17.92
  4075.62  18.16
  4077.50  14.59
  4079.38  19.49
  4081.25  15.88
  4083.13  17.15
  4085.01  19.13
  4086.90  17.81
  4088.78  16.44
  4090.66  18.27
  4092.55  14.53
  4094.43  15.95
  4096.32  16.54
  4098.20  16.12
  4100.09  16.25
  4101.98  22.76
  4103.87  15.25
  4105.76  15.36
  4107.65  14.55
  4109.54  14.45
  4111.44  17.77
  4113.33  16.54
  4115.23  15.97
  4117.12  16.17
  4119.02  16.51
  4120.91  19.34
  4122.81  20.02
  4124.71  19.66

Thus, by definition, 1.3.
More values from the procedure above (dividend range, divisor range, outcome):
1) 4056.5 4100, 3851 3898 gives 1.28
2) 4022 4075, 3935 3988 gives 1.33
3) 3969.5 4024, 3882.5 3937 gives 1.20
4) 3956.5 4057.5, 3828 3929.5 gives 1.19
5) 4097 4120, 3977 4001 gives 1.15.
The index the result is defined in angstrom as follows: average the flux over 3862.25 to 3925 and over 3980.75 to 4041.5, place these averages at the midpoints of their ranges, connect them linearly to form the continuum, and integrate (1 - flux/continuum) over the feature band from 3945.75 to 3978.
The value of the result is 4.4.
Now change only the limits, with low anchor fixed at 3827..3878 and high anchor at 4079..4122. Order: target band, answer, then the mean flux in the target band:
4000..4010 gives -0.8 angstrom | 17.1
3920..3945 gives 2.5 angstrom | 13.6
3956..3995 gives 4.9 angstrom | 13.6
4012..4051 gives -4.7 angstrom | 18.1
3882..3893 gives 2.0 angstrom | 12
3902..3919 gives -1.1 angstrom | 15.9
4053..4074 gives -1.9 angstrom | 18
